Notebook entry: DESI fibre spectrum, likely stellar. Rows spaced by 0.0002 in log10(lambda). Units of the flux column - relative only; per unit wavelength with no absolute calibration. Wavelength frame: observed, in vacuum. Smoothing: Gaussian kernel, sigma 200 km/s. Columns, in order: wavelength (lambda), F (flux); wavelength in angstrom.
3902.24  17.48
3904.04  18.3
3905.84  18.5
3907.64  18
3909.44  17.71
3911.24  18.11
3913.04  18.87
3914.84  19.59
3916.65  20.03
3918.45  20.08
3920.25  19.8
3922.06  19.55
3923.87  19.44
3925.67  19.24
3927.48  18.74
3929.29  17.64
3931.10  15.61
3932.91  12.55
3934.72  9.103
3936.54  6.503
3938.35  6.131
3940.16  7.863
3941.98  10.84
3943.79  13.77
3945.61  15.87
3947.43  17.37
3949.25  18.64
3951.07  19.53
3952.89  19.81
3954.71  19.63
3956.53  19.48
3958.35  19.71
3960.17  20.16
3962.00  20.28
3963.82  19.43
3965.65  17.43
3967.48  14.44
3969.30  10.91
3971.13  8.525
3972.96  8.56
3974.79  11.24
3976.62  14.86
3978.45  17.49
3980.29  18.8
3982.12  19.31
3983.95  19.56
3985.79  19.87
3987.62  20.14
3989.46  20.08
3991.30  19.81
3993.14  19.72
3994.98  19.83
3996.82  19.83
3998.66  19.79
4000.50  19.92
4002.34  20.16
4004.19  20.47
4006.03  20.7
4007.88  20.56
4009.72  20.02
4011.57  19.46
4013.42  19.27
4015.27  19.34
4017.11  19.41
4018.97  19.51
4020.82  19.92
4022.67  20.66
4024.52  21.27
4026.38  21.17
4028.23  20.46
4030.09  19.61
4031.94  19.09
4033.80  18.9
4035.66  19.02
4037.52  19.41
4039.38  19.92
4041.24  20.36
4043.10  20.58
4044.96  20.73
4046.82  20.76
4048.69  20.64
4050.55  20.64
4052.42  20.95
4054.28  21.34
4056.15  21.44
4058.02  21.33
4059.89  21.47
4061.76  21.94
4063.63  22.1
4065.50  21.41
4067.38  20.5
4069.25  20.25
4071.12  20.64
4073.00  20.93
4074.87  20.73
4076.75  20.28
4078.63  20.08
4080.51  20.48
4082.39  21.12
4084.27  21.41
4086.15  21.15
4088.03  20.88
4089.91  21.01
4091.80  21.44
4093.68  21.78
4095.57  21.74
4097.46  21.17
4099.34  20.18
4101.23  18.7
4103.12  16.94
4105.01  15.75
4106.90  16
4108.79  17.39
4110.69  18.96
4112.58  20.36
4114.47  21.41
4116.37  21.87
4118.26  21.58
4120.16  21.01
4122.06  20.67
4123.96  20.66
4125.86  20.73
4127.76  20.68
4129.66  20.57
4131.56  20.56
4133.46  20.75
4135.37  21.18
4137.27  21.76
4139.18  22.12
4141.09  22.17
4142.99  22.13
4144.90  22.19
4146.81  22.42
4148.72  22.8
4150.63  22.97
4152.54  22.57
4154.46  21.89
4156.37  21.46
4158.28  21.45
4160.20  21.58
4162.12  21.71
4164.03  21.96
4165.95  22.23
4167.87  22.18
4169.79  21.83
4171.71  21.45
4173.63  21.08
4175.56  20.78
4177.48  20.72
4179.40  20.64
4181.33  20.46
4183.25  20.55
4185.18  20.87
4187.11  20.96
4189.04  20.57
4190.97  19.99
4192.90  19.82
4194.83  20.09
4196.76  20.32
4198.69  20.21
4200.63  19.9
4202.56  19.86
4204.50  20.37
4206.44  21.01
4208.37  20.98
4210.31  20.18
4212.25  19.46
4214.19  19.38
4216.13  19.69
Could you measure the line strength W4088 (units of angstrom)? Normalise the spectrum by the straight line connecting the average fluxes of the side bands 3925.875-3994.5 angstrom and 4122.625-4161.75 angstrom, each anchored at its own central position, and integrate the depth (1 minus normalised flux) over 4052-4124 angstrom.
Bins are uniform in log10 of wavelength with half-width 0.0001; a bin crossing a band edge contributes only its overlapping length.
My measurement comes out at -2.1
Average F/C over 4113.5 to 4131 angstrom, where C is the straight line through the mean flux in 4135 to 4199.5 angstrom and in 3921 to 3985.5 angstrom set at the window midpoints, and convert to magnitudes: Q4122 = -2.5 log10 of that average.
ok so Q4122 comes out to -0.043 mag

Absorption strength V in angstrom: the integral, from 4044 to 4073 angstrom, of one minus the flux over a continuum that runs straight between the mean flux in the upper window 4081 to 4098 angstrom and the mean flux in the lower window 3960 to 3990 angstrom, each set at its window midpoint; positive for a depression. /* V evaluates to -1.6 angstrom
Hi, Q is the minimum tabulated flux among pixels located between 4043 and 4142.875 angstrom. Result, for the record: 15.75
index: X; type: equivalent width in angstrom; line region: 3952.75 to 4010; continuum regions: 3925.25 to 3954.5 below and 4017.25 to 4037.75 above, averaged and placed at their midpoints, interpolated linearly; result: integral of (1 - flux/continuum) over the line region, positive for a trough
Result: -3.76 angstrom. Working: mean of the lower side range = 14.4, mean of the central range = 18.1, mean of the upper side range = 19.9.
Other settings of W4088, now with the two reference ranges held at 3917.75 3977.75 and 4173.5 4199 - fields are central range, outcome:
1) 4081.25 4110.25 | -1.8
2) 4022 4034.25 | -2.1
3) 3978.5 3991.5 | -2.5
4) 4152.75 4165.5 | -1.2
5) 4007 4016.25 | -1.6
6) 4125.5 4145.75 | -2.0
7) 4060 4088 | -4.3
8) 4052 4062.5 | -2.1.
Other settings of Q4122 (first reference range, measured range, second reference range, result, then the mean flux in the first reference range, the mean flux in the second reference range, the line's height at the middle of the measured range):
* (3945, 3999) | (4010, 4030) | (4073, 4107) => -0.08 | 17.7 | 20.2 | 18.7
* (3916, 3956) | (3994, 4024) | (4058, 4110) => -0.11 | 15.8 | 20.3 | 18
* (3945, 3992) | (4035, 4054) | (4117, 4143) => -0.07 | 17.3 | 21.2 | 19.1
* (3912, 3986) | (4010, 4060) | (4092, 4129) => -0.12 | 16.2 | 19.9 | 18.2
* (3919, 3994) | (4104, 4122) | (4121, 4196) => 0.04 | 16.3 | 21.3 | 20.2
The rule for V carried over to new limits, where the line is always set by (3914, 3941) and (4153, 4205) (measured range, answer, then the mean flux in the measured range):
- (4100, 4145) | -1.14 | 20.2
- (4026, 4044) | -2.03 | 19.8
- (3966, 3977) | 3.25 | 11.6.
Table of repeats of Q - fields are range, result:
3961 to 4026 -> 8.525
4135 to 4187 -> 20.46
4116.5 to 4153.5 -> 20.56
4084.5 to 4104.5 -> 16.94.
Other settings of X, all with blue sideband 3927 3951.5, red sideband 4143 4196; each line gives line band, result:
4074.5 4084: -1.22 angstrom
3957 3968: -3.56 angstrom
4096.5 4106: 0.23 angstrom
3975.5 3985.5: -2.13 angstrom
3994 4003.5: -2.75 angstrom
